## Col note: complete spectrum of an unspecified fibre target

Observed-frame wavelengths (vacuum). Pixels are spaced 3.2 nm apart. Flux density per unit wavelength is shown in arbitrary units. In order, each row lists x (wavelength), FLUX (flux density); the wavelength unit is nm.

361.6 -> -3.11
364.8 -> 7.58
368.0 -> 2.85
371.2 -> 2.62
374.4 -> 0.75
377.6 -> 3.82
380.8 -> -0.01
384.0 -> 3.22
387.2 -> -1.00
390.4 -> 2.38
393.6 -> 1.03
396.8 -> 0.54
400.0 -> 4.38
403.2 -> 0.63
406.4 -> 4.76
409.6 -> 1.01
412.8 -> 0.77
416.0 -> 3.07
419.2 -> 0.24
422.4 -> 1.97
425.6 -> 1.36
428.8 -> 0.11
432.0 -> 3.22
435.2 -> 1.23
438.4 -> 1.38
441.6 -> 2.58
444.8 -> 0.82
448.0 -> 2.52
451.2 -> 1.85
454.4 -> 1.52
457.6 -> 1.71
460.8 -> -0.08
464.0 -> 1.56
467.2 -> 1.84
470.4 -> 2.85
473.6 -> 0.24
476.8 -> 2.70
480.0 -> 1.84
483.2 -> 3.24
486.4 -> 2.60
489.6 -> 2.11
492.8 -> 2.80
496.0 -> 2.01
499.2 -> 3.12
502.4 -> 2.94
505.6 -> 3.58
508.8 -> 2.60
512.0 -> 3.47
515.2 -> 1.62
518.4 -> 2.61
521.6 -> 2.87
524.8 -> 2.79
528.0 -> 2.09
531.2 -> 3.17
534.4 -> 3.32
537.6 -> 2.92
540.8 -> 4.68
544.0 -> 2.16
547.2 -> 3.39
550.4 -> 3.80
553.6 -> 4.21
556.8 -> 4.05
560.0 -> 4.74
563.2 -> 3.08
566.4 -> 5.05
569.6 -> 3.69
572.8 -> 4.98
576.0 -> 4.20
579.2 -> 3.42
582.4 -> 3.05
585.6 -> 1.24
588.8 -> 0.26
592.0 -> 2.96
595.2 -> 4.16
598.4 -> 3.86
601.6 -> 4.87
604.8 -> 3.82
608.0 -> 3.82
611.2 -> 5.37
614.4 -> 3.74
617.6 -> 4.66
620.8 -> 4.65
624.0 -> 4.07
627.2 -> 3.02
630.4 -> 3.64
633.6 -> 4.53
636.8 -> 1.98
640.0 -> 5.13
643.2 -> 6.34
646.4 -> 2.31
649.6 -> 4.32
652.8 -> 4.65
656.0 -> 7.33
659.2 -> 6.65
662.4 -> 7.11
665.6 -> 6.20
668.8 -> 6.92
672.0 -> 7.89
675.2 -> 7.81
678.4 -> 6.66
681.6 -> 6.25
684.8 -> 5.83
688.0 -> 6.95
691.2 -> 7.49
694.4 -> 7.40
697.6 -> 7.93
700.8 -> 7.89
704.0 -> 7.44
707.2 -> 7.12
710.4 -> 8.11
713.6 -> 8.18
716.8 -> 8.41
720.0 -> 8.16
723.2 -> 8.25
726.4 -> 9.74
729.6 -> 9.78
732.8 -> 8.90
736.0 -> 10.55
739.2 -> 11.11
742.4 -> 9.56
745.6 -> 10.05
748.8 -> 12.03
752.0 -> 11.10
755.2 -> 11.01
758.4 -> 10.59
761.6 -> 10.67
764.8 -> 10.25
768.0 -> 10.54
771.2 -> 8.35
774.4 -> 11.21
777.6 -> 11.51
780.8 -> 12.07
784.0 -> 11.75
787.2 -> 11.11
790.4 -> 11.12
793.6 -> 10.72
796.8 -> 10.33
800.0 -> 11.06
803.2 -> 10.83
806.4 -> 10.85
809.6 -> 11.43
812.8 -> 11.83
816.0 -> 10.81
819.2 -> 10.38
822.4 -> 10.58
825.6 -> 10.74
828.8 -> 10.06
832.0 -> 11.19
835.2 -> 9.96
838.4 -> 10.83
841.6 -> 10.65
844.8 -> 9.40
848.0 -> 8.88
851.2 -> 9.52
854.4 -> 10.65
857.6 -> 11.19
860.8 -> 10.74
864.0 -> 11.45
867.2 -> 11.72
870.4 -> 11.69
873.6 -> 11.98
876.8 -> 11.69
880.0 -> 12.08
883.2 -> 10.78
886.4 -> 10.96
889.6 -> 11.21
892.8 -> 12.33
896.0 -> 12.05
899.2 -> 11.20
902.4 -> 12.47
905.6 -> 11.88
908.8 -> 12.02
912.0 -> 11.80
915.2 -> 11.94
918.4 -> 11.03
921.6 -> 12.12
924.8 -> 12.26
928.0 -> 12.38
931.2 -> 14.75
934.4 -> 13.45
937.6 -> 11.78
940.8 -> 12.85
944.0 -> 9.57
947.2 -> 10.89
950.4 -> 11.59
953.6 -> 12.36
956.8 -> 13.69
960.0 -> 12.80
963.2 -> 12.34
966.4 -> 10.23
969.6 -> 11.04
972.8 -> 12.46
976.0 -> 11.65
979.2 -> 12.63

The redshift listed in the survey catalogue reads 0.64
